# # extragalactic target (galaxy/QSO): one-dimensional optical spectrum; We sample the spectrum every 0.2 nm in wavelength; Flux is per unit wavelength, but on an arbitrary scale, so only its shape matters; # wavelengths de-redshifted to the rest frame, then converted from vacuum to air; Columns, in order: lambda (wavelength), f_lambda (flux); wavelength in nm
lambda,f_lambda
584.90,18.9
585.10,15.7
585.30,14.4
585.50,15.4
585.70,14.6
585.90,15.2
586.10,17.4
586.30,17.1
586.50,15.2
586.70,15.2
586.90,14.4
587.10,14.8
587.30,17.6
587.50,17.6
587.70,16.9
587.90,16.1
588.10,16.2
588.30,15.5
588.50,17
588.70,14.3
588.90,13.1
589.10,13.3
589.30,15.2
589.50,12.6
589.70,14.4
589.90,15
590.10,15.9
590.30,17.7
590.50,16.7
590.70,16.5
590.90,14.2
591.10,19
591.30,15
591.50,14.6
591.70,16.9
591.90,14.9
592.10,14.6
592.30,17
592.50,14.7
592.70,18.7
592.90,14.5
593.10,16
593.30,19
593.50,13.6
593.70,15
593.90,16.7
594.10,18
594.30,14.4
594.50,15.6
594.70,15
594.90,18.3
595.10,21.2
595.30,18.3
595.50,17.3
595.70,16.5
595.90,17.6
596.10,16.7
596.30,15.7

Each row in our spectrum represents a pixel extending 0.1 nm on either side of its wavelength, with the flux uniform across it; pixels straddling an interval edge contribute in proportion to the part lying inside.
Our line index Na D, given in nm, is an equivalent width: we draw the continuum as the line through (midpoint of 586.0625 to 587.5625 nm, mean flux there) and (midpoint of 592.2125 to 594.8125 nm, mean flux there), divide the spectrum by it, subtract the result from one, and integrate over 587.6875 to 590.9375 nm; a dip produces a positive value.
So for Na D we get 0.15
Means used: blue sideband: 16.1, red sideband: 16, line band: 15.3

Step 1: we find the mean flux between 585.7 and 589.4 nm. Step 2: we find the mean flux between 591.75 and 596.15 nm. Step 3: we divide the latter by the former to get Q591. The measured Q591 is 1.1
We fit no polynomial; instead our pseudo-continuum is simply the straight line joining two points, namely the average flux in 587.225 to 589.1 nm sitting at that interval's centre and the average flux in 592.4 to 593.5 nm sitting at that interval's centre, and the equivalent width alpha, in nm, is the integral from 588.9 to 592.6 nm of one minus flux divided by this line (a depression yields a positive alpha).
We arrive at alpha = 0.165 nm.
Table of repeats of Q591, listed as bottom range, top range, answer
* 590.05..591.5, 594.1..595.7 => 1.05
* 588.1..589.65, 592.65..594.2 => 1.13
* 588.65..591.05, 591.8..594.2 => 1.07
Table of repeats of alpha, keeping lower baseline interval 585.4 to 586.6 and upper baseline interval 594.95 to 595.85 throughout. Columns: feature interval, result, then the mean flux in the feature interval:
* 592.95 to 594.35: 0.14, 16.1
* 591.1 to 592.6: 0.15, 15.6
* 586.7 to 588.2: 0.00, 16.2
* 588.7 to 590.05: 0.22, 14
